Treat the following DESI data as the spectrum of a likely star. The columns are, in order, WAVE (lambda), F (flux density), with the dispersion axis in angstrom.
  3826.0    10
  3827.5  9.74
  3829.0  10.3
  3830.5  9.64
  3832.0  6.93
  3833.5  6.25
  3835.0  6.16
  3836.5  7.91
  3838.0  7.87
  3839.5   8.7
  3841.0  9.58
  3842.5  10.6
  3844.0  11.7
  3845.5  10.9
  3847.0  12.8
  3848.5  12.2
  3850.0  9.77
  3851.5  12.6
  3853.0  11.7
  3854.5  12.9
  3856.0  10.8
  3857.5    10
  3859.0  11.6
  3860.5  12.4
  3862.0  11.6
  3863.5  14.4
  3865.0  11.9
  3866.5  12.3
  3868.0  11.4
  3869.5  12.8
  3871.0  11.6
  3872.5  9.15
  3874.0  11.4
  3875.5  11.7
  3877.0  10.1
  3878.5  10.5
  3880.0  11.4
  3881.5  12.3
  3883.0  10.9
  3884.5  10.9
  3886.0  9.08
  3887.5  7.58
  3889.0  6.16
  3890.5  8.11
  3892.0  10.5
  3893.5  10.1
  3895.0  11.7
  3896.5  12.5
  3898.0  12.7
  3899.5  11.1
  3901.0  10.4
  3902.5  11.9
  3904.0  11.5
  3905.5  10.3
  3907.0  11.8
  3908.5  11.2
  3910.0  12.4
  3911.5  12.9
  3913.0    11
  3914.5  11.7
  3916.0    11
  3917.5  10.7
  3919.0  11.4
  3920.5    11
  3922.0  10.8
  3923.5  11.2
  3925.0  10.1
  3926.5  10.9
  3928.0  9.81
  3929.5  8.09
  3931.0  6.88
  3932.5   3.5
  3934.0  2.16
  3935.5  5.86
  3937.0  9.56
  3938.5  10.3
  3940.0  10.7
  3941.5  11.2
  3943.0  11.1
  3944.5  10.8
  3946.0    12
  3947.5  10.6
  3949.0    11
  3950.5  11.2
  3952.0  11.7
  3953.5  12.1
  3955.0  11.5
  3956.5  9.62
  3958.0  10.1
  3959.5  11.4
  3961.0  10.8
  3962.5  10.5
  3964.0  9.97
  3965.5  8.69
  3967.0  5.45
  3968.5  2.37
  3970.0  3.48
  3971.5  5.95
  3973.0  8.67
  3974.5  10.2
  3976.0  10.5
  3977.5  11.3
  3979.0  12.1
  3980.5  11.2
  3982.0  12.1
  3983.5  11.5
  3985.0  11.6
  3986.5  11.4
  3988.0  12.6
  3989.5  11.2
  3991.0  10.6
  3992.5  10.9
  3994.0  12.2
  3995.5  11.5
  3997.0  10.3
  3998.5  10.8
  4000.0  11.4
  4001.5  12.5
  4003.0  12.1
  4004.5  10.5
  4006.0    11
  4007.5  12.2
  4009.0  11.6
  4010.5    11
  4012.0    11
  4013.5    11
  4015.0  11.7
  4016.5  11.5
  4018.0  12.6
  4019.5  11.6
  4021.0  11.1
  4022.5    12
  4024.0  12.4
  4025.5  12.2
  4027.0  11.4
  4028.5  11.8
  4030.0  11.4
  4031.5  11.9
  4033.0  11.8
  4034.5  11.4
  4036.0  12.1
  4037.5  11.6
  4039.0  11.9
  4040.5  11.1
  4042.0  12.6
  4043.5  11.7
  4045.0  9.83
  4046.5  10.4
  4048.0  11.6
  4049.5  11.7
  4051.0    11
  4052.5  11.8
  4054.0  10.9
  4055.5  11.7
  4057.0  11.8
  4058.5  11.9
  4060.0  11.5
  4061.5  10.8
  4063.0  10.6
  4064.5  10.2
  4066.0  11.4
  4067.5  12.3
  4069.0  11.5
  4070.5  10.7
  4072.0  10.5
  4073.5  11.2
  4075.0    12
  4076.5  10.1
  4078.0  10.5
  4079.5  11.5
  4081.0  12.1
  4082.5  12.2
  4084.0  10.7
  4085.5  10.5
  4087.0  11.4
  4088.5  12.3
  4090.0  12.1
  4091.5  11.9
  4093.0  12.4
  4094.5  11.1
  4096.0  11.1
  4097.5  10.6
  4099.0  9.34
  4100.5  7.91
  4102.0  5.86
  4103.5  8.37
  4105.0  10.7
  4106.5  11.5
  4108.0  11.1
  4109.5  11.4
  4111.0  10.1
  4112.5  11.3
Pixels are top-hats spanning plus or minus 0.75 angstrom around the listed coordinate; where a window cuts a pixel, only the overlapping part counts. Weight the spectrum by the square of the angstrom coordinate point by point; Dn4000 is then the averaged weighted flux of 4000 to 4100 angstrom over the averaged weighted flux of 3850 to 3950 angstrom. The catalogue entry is 1.16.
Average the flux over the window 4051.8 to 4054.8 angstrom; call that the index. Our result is 11.3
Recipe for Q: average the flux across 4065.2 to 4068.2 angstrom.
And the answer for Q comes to 11.8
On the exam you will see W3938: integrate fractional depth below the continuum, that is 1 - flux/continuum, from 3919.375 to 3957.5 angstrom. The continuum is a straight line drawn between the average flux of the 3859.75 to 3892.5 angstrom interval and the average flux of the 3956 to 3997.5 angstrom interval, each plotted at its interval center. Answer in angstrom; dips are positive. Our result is 1.9 angstrom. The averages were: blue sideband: 10.8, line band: 9.77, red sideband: 9.94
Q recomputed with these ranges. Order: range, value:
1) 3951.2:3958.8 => 11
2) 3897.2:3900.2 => 11.9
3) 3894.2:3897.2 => 12.1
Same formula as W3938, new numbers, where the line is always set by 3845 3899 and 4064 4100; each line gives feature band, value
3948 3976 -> 4.93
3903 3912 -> -0.42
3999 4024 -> -0.85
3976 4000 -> -0.46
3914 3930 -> 0.74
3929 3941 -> 4.26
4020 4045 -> -1.16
